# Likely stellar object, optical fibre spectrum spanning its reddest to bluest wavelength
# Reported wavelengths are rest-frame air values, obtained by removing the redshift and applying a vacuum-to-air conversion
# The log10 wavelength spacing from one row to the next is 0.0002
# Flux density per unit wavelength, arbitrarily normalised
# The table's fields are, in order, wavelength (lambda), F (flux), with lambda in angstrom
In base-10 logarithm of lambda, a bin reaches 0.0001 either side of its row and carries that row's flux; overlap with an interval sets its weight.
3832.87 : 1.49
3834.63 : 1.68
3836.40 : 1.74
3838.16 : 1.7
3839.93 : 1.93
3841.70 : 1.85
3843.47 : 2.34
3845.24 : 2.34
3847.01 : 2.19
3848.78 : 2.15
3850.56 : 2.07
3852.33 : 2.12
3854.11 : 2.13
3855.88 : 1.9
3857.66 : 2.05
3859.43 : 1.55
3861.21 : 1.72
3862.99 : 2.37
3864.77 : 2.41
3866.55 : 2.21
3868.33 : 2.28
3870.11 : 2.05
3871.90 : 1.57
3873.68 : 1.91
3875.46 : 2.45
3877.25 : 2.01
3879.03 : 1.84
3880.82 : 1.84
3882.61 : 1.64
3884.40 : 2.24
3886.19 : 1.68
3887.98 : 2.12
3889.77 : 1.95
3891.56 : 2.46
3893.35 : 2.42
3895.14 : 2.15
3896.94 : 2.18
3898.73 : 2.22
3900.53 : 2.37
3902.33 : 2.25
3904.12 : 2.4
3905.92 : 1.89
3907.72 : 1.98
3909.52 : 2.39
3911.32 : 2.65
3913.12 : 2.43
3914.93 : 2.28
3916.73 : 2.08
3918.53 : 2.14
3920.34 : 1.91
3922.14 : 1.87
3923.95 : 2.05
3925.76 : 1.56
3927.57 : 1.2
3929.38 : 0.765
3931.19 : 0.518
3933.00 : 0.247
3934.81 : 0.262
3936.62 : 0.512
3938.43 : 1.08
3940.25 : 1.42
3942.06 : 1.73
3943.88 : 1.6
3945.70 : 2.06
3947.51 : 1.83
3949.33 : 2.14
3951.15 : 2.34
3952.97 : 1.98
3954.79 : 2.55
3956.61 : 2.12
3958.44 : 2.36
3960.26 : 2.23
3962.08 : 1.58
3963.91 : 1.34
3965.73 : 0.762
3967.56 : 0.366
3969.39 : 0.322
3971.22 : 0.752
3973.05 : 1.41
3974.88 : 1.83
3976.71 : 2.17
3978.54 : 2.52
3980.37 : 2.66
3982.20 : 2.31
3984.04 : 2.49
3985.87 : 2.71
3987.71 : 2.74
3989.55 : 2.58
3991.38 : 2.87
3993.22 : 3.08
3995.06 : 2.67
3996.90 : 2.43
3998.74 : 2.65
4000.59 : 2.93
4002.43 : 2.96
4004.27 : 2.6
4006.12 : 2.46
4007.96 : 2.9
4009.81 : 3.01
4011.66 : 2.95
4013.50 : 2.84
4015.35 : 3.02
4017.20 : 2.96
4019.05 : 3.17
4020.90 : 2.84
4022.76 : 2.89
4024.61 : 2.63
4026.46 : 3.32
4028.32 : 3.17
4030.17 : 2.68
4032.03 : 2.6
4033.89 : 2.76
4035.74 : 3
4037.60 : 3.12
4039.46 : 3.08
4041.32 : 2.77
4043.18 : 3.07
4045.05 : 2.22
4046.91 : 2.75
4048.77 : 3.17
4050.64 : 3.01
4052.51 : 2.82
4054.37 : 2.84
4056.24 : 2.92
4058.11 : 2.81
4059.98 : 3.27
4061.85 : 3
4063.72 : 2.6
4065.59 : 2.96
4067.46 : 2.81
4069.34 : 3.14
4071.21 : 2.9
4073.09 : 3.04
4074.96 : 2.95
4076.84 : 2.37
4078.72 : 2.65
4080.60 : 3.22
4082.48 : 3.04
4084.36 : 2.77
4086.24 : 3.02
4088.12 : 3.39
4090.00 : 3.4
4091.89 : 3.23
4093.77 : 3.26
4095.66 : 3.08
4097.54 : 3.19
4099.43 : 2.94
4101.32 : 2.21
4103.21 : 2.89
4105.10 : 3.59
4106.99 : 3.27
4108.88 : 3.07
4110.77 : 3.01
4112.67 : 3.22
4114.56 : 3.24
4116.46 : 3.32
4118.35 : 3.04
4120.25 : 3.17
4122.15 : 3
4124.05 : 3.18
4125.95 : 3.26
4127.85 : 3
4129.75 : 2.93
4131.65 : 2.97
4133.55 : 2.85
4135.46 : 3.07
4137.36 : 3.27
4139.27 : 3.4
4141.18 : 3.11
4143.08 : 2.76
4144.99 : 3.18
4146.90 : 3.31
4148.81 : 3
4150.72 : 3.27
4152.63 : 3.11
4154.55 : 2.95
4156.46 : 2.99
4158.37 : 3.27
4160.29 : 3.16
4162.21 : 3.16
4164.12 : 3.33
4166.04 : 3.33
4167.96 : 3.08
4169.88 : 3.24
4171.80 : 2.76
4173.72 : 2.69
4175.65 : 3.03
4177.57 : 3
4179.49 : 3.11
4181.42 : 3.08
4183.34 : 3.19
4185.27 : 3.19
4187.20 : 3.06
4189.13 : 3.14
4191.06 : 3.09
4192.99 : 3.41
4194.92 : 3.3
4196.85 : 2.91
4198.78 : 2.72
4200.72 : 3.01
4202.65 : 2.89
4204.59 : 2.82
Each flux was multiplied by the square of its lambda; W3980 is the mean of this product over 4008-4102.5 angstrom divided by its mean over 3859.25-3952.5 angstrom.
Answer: 1.69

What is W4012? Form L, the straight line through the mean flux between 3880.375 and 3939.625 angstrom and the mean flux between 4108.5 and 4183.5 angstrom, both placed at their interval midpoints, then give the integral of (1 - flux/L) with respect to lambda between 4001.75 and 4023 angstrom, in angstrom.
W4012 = -4.6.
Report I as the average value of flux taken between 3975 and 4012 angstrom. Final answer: 2.66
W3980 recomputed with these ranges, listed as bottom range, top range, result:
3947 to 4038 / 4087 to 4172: 1.38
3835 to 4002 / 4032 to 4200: 1.71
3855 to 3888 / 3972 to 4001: 1.33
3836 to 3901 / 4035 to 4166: 1.66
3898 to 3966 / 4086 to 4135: 1.92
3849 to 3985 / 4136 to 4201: 1.90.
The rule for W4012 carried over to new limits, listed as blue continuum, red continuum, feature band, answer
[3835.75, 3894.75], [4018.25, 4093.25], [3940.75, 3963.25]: 3.90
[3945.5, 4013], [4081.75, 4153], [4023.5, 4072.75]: -4.56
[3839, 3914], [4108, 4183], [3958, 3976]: 8.58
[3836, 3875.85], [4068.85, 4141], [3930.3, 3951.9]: 9.89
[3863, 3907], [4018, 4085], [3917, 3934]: 6.75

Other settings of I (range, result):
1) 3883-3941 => 1.8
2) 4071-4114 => 3.04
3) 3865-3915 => 2.14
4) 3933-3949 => 1.28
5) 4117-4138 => 3.07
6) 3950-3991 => 1.93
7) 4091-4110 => 3.07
